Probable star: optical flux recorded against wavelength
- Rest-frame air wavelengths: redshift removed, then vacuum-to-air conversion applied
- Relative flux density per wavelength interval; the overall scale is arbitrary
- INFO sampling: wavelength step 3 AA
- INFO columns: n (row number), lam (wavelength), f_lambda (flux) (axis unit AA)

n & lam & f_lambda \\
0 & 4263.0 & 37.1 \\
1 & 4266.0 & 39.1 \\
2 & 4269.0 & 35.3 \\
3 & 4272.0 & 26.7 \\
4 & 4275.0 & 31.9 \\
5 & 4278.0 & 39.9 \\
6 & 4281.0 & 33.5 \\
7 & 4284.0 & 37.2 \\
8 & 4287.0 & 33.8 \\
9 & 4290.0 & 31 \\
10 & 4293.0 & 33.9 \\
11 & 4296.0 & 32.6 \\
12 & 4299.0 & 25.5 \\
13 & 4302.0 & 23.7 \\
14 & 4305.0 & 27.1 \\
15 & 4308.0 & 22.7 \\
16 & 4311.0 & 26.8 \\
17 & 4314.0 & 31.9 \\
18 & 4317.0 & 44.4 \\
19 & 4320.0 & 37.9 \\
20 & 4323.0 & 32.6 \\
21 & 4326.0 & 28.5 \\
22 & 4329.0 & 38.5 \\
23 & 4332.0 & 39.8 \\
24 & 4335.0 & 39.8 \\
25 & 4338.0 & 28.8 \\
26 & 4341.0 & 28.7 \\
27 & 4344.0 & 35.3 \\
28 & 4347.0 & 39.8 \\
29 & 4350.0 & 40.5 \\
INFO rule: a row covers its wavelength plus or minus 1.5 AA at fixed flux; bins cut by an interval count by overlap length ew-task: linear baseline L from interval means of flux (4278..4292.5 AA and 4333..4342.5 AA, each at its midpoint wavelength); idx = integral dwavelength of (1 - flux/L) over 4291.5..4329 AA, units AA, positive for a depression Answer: 3.0 AA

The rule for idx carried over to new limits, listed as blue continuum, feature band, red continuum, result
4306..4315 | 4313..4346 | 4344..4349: -2.6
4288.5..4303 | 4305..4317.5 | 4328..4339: 1.1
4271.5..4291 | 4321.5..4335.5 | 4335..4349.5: -0.5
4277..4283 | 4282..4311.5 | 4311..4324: 5.4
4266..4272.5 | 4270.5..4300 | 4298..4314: -2.6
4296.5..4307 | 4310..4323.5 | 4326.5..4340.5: -2.0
